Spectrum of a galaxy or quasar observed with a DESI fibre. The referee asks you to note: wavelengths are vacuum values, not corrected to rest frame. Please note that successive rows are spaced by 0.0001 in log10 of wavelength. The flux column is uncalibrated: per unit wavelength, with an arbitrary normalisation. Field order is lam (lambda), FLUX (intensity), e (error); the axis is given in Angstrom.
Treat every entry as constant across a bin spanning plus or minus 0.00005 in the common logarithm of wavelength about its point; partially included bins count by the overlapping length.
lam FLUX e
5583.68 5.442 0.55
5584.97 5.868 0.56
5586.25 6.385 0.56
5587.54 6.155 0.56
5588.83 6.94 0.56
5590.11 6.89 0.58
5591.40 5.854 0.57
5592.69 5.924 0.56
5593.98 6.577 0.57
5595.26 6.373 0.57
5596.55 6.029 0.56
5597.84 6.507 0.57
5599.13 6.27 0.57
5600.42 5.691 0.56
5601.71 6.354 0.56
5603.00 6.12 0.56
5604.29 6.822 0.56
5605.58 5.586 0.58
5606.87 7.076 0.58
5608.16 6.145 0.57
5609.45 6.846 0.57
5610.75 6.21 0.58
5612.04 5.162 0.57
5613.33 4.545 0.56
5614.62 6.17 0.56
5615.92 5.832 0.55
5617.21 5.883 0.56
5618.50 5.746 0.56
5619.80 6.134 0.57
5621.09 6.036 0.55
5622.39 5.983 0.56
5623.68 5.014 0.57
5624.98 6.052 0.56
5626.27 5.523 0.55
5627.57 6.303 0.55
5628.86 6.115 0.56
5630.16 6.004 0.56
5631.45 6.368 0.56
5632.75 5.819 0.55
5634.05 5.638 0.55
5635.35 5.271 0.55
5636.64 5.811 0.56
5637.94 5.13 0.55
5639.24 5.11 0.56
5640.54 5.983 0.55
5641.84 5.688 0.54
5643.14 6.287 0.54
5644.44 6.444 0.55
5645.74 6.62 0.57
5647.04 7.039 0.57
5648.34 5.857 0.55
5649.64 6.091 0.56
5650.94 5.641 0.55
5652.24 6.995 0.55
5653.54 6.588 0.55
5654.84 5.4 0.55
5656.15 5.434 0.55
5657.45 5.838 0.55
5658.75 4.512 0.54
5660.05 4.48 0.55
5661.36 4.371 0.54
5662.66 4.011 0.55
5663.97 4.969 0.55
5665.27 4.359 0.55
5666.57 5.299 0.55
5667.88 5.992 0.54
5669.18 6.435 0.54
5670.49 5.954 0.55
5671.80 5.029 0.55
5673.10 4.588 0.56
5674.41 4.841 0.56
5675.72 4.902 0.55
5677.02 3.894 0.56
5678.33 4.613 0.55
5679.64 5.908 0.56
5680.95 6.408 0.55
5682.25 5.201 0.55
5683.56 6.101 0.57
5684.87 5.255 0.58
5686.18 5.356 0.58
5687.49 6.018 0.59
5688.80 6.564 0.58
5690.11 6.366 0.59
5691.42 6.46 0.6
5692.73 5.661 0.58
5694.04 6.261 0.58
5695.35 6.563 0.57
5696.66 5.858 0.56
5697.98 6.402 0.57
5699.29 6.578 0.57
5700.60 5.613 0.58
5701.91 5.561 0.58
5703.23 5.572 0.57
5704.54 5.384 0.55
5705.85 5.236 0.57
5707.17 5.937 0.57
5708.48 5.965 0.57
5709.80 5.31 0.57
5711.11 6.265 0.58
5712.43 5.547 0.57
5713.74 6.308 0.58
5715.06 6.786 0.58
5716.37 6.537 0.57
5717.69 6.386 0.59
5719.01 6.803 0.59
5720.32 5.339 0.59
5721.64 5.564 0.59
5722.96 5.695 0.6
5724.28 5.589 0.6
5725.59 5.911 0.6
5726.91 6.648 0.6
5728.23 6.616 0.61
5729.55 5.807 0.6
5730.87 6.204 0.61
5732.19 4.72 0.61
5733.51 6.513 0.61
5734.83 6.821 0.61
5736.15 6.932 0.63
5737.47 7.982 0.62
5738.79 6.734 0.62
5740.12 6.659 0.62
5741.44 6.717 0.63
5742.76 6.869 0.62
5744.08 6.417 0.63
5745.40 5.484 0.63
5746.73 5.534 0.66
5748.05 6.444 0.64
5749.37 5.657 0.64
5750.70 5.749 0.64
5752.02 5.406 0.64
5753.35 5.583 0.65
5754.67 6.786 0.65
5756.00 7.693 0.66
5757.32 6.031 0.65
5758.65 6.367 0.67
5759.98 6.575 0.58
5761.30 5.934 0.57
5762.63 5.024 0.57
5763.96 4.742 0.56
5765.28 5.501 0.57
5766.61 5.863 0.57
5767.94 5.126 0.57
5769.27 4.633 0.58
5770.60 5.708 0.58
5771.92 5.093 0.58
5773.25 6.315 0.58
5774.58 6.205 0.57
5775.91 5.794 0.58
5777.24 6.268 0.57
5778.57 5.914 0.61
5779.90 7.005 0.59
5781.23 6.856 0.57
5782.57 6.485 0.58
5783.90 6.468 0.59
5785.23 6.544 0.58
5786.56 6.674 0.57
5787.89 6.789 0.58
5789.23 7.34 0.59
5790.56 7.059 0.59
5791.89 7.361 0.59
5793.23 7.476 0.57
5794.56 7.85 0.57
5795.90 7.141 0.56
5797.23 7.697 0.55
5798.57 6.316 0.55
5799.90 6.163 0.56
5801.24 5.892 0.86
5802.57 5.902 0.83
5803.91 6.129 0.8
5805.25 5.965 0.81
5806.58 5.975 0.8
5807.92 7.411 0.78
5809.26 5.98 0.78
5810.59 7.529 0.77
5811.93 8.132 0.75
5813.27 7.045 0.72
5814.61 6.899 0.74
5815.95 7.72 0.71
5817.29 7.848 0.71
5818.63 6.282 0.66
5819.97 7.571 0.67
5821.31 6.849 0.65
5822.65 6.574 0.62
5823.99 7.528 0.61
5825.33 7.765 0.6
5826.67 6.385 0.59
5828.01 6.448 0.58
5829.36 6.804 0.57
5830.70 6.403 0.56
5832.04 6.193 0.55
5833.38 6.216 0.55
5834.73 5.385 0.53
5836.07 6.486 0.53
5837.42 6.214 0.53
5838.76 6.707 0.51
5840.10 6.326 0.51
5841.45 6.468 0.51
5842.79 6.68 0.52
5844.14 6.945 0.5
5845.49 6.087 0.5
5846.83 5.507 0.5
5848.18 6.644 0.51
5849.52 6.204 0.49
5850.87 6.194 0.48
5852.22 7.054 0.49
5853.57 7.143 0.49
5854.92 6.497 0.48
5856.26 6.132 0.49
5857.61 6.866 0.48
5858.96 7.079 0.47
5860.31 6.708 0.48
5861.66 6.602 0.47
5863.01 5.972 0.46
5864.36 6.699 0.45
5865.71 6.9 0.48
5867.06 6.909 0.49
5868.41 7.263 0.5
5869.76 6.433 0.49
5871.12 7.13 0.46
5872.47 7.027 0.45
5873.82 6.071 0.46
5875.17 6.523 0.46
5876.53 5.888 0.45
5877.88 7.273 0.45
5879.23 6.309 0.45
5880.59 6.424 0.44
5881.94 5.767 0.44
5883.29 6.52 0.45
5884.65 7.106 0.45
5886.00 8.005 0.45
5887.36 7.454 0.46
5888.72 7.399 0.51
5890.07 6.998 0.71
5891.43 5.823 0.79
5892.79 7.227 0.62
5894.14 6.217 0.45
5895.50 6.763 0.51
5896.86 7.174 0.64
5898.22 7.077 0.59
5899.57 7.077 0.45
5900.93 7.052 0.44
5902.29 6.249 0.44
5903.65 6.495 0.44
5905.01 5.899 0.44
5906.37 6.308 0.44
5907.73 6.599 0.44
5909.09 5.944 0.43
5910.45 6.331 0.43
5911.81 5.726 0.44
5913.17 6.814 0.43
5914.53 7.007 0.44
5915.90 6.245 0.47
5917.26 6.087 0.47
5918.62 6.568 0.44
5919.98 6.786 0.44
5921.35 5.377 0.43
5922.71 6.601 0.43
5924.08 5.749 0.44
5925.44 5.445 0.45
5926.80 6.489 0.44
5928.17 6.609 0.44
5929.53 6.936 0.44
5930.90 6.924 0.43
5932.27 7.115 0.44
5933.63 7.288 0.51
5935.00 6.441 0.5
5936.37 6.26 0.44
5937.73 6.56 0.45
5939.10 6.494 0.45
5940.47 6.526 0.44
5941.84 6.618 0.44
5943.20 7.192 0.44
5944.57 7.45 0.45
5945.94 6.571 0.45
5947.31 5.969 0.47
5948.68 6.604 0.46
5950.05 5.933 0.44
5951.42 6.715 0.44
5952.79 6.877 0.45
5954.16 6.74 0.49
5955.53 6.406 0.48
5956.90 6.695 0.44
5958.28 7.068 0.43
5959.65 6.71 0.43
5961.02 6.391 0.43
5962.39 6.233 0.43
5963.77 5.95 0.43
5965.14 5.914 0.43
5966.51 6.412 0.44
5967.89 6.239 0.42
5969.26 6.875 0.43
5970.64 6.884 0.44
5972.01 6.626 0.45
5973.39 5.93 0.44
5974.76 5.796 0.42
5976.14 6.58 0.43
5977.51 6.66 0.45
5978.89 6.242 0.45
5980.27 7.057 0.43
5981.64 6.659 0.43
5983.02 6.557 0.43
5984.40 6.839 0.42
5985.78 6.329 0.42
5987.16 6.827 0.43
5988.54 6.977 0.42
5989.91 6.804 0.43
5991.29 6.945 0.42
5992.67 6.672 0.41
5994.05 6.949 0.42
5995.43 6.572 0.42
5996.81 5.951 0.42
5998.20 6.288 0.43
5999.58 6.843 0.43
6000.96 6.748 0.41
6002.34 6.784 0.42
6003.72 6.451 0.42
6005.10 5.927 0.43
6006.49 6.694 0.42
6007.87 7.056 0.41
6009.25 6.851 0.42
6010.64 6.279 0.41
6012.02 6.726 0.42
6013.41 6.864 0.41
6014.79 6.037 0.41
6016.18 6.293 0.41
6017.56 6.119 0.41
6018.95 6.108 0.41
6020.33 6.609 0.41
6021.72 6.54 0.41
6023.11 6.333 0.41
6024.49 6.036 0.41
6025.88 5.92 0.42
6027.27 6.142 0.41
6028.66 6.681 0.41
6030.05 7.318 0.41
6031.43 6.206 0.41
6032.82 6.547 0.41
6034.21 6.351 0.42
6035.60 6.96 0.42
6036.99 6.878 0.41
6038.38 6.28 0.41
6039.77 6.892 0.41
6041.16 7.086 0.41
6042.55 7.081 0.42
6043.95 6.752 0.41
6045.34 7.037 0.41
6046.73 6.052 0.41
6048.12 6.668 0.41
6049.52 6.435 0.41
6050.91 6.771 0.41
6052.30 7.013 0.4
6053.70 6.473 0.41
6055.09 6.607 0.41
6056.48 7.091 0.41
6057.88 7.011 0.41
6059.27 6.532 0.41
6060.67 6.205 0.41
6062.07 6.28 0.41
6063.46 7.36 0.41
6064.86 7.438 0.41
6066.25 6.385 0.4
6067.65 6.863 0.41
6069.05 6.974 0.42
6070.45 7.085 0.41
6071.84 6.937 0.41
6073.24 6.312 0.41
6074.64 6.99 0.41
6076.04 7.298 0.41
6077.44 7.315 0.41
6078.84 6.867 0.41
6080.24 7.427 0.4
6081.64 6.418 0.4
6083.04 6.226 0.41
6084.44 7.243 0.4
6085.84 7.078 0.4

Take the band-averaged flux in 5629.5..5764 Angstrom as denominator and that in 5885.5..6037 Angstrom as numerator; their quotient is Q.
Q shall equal 1.12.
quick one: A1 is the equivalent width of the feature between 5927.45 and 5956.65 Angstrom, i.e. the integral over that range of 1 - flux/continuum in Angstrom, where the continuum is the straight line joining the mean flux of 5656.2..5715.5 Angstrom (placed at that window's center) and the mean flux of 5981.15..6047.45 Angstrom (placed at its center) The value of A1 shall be -1.5 Angstrom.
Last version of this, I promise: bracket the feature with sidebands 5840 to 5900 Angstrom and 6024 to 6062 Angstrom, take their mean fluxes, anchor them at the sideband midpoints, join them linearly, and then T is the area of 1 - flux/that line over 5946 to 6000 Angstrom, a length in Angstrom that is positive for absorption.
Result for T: 1.0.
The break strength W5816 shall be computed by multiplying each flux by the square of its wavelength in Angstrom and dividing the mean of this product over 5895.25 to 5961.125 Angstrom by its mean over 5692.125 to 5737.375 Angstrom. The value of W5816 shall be 1.16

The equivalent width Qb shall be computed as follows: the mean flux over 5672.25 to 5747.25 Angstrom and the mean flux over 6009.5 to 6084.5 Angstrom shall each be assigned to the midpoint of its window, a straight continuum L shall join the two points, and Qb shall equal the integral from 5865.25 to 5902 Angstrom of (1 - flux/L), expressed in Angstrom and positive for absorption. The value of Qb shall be -2.8 Angstrom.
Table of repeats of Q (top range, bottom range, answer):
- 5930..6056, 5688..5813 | 1.05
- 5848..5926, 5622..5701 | 1.16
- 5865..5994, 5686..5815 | 1.05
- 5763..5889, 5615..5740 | 1.13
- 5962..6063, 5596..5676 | 1.14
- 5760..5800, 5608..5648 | 1.07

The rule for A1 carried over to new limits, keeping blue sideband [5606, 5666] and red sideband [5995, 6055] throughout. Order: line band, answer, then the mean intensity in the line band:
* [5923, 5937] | -0.38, 6.53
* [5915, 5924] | 0.10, 6.25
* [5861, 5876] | -1.08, 6.67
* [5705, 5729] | -0.42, 6.02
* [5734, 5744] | -1.61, 6.92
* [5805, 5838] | -3.58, 6.8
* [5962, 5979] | 0.26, 6.34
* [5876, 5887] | -0.77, 6.7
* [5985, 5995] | -0.47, 6.78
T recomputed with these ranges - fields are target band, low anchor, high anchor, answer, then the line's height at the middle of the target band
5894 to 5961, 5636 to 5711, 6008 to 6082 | -2.05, 6.35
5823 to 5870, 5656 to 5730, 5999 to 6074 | -3.63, 6.1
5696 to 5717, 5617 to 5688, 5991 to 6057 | -0.67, 5.74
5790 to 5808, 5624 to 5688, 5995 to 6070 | -2.26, 5.97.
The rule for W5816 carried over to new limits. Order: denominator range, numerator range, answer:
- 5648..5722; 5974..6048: 1.29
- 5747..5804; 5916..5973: 1.10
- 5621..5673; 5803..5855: 1.25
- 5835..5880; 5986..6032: 1.05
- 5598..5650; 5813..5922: 1.21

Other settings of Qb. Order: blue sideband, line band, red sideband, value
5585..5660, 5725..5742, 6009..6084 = -0.8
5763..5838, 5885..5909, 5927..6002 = -0.8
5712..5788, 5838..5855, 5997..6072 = -0.5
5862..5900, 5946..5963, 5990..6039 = 0.2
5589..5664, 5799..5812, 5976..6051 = -0.4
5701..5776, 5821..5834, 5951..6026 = -1.1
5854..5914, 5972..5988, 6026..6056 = 0.4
